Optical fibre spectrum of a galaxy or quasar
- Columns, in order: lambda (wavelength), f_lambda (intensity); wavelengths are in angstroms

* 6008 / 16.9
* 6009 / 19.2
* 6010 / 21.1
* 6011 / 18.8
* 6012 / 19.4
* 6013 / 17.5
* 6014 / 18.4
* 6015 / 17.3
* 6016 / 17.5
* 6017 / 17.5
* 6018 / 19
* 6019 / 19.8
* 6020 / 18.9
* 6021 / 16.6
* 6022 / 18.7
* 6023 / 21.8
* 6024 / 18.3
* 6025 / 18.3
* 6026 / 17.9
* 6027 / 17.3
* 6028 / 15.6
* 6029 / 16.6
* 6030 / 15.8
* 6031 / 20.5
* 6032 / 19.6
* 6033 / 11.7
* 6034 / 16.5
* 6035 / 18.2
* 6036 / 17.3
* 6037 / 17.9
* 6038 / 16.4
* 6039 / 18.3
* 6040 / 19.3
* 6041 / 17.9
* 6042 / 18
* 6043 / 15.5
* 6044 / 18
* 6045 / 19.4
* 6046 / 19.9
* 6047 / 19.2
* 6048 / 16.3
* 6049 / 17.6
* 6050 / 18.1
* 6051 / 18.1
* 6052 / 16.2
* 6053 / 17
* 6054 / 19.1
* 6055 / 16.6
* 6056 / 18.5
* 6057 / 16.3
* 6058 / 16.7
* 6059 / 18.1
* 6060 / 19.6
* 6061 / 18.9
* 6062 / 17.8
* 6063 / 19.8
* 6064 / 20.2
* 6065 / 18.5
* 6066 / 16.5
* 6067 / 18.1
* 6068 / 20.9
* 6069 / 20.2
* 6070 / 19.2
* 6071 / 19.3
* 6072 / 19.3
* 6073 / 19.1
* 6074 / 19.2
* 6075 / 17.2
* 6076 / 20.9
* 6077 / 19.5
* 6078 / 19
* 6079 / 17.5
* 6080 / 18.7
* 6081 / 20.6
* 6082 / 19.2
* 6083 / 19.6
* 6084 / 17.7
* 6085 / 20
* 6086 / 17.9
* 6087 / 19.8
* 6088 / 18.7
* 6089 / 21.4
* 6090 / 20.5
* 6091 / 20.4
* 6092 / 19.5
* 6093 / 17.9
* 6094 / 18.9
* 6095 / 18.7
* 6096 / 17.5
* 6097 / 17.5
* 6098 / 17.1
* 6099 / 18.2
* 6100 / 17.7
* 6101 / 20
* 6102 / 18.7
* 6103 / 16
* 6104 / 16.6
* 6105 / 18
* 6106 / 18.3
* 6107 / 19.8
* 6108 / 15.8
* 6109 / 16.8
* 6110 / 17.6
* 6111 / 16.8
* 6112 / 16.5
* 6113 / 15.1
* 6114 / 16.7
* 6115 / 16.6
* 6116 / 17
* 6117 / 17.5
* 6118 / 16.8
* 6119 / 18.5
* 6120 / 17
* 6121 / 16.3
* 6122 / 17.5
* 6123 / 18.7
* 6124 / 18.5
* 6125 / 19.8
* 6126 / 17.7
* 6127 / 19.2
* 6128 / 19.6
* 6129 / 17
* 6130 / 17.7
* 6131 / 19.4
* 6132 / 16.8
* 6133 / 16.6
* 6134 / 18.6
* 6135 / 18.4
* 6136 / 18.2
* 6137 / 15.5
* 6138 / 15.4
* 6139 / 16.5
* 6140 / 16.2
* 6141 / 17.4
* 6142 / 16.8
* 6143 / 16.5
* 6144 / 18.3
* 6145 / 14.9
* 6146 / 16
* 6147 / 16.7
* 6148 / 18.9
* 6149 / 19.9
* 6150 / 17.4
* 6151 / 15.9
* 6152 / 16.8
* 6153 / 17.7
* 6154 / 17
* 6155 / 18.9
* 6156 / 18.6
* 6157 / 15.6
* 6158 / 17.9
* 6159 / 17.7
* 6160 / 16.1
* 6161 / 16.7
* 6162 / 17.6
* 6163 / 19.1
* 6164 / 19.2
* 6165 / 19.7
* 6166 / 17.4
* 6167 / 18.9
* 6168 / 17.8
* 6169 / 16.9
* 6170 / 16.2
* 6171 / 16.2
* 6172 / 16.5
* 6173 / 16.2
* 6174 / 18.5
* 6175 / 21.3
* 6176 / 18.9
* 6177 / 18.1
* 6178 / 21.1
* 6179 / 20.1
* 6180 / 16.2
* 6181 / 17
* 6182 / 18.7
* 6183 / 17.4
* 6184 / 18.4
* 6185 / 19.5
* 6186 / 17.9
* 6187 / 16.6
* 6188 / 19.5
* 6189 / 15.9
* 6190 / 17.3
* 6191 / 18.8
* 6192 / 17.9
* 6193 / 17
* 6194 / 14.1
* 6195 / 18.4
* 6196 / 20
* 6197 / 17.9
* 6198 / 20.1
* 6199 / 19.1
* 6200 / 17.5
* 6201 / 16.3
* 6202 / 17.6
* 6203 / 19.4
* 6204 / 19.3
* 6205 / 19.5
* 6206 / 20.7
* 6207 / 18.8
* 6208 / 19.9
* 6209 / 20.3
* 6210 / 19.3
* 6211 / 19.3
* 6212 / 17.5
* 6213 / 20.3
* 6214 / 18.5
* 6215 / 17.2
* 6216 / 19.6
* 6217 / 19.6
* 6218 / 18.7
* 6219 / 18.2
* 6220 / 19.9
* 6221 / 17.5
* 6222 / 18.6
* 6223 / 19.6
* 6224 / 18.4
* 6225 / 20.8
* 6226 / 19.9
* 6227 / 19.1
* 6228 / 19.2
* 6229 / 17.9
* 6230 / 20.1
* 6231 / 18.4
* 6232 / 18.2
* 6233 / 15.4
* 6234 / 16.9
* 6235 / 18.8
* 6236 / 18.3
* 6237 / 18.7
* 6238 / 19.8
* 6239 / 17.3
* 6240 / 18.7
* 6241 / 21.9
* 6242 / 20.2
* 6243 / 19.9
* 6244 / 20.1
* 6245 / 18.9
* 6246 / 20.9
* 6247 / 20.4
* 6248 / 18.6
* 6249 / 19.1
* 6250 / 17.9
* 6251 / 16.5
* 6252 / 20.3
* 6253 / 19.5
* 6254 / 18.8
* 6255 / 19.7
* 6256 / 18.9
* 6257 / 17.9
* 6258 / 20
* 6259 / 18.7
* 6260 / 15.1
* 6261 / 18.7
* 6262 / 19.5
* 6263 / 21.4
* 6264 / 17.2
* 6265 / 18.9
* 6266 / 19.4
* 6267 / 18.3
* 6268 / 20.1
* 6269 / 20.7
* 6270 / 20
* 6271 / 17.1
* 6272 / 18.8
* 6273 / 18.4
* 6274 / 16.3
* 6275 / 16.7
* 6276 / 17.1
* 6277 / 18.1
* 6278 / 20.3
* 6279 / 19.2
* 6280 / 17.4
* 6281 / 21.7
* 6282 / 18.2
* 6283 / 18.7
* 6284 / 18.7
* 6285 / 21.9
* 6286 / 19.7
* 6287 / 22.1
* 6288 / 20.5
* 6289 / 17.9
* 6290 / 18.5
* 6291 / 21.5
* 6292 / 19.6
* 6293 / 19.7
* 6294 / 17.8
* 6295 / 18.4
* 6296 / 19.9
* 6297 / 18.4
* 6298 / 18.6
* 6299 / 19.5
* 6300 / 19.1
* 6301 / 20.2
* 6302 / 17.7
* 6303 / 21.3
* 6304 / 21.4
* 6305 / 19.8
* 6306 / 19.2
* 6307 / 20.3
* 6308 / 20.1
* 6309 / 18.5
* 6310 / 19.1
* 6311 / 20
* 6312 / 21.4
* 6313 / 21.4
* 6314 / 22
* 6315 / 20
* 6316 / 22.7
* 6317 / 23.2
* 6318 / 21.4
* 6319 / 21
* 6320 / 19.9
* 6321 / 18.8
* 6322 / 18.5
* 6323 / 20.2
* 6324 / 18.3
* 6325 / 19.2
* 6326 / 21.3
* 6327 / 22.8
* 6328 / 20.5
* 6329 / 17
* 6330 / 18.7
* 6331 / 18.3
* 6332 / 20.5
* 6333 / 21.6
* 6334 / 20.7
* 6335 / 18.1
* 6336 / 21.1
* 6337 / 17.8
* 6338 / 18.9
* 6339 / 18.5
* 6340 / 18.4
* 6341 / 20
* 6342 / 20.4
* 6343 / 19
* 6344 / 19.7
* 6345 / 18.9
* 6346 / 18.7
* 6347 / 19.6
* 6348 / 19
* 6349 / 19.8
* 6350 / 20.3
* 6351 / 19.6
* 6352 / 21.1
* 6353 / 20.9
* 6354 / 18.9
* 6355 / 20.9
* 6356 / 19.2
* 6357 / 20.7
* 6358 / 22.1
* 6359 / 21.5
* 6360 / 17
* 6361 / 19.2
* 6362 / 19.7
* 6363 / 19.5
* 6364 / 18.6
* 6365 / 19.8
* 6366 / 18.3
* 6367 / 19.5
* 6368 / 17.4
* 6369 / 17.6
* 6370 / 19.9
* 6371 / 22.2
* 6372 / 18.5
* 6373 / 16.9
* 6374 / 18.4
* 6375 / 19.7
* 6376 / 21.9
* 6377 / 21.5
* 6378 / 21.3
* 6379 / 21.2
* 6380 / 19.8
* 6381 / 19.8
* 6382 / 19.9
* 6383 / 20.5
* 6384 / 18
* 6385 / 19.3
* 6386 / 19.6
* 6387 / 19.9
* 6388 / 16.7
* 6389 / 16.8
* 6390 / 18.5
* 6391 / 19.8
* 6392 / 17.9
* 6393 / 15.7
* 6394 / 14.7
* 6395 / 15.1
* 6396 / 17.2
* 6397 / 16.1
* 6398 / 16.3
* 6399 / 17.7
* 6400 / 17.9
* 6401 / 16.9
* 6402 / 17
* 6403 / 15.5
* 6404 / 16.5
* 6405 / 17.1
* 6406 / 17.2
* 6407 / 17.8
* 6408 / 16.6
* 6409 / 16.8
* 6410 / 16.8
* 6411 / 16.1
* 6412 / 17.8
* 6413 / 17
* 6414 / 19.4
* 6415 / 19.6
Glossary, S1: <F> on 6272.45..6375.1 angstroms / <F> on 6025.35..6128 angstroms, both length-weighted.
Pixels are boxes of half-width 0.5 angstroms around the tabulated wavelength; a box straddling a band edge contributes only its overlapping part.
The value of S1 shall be 1.08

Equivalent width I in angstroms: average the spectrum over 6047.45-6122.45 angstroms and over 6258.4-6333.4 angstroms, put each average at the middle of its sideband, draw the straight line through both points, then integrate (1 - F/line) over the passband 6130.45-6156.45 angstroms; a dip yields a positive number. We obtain 1.82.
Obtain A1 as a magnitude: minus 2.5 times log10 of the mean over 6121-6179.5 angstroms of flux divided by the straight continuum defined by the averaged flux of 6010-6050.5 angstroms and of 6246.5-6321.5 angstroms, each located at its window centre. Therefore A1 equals 0.05 mag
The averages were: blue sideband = 18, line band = 17.7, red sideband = 19.4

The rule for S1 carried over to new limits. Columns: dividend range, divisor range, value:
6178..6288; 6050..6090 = 1.00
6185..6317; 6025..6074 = 1.06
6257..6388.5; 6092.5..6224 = 1.09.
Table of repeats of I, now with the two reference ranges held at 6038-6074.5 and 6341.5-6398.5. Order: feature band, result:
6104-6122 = 1.32 angstroms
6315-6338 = -1.25 angstroms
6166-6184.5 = 0.62 angstroms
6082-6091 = -0.53 angstroms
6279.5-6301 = -0.59 angstroms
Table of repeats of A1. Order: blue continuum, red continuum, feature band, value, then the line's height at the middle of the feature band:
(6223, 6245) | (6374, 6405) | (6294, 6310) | -0.04 mag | 18.7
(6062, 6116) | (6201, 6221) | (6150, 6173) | 0.08 mag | 18.8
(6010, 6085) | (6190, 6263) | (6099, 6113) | 0.06 mag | 18.4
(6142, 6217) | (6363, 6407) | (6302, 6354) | -0.09 mag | 18.3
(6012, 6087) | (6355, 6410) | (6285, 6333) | -0.08 mag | 18.5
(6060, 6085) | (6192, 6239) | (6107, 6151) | 0.09 mag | 18.9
